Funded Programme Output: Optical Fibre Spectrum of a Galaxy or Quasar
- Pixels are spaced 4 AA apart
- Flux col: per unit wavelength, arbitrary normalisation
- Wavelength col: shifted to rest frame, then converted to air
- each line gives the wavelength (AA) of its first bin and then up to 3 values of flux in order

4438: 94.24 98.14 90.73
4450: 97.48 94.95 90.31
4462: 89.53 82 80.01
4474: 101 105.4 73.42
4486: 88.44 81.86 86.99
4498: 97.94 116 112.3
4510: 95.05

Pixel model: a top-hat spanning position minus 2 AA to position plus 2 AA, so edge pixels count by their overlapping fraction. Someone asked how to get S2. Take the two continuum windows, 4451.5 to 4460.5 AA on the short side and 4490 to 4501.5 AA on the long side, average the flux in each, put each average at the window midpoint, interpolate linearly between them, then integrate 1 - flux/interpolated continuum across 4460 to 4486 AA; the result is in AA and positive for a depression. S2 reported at 1.28 AA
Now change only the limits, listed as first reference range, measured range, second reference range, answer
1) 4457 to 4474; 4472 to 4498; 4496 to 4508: 2.1 AA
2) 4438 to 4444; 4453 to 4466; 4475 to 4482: 0.9 AA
